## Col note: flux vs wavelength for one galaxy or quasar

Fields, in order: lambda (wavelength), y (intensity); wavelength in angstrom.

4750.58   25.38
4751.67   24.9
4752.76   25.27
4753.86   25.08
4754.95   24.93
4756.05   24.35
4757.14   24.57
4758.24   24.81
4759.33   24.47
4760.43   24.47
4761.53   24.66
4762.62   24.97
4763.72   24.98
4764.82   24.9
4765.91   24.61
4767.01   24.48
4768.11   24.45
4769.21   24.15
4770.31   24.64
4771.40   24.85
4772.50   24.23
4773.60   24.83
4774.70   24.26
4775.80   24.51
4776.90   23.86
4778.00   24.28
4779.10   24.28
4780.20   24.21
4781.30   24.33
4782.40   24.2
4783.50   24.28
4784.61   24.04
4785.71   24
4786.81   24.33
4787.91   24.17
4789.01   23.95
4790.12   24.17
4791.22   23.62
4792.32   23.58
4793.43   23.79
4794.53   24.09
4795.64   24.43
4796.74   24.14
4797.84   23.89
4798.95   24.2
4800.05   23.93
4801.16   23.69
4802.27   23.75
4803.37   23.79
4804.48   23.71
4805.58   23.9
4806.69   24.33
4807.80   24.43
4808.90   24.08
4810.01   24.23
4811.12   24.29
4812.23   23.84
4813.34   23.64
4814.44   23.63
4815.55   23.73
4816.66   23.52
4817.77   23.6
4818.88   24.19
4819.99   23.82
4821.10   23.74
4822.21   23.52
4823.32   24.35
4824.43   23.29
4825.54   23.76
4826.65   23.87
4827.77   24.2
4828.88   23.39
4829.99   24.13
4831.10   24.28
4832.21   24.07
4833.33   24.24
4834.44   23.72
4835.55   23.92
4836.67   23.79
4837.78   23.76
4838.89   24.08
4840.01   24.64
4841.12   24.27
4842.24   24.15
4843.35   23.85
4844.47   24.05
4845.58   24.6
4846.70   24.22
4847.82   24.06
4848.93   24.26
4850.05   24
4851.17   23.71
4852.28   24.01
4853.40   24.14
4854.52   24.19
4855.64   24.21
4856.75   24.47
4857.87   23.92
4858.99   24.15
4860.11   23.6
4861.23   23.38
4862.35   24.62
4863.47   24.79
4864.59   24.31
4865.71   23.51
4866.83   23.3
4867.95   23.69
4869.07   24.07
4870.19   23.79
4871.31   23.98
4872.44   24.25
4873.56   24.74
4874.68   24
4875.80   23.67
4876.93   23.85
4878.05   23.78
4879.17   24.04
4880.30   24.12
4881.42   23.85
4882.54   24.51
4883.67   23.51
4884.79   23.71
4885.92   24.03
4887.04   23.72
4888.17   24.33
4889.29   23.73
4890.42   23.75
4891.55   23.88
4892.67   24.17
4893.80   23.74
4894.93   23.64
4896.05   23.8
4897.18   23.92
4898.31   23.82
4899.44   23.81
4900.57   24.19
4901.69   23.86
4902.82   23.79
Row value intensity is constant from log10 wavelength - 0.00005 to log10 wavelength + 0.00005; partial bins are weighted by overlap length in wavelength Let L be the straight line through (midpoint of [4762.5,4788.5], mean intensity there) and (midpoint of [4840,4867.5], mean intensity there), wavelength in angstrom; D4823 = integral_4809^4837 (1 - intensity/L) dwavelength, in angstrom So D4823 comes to 0.4 angstrom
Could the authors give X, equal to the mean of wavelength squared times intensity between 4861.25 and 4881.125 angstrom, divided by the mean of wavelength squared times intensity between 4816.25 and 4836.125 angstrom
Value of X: 1.02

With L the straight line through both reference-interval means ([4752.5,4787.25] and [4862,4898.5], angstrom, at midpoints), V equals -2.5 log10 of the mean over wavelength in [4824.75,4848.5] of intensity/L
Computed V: 0.01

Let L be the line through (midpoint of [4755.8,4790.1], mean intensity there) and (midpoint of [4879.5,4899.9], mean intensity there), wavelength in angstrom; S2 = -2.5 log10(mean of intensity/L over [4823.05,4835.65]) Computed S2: 0.010 mag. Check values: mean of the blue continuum 24.4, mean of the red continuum 23.9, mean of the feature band 23.9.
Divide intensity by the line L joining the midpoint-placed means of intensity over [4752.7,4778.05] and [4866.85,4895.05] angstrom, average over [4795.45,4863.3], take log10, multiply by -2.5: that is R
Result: 0.01 mag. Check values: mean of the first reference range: 24.6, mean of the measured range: 24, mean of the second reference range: 23.9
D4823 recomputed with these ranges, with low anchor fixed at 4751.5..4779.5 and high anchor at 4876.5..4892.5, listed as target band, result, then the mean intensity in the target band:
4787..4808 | 0.4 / 24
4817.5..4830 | 0.2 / 23.8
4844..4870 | 0.0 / 24.1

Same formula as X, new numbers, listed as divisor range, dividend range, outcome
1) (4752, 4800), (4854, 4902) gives 1.03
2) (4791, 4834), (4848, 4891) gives 1.03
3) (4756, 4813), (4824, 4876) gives 1.02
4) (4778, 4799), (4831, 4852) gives 1.02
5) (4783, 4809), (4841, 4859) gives 1.03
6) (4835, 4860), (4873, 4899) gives 1.01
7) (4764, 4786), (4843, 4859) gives 1.02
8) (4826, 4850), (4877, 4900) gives 1.01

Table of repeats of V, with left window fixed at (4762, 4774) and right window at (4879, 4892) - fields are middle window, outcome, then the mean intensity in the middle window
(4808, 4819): 0.02 mag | 23.9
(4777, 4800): 0.02 mag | 24.1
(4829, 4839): 0.01 mag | 24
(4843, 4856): 0.00 mag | 24.1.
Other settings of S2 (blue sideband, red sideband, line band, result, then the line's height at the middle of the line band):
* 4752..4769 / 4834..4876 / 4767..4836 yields 0.018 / 24.4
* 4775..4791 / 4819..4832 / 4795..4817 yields 0.002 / 24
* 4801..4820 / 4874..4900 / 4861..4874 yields -0.007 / 23.9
